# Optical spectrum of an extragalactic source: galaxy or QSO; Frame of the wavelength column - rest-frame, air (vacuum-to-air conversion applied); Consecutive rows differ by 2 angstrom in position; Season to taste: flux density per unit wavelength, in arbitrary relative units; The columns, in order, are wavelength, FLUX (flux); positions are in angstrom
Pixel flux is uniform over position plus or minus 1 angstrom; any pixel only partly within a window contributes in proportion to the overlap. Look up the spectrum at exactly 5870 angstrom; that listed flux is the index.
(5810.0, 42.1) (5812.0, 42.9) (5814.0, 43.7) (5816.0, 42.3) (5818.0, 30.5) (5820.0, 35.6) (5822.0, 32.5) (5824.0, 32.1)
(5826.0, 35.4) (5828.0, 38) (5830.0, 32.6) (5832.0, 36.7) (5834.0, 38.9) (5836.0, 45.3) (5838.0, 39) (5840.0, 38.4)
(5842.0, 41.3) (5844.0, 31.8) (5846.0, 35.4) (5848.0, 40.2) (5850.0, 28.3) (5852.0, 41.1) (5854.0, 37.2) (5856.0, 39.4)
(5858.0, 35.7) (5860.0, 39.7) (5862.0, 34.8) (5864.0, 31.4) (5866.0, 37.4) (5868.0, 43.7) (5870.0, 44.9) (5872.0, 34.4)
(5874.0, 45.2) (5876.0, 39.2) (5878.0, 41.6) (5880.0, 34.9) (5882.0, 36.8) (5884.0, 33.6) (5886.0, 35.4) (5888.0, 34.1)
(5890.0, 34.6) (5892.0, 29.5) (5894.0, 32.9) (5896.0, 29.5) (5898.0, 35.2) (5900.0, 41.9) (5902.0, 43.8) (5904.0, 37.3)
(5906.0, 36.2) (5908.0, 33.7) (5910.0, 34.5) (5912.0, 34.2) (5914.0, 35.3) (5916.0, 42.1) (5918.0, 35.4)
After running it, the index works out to 44.9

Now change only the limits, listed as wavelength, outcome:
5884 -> 33.6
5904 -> 37.3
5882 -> 36.8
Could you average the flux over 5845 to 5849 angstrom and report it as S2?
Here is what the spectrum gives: 37.8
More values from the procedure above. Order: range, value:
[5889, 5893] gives 32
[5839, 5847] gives 36.7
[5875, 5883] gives 38.1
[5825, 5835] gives 36.3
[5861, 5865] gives 33.1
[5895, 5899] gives 32.4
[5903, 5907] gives 36.8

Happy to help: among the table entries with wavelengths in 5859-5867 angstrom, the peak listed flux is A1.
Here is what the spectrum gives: 39.7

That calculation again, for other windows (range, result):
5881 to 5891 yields 36.8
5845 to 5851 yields 40.2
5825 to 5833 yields 38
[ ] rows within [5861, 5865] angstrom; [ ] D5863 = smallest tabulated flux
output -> 31.4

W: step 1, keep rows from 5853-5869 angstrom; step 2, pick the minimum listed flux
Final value 31.4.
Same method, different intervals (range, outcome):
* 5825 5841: 32.6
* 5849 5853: 28.3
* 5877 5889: 33.6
